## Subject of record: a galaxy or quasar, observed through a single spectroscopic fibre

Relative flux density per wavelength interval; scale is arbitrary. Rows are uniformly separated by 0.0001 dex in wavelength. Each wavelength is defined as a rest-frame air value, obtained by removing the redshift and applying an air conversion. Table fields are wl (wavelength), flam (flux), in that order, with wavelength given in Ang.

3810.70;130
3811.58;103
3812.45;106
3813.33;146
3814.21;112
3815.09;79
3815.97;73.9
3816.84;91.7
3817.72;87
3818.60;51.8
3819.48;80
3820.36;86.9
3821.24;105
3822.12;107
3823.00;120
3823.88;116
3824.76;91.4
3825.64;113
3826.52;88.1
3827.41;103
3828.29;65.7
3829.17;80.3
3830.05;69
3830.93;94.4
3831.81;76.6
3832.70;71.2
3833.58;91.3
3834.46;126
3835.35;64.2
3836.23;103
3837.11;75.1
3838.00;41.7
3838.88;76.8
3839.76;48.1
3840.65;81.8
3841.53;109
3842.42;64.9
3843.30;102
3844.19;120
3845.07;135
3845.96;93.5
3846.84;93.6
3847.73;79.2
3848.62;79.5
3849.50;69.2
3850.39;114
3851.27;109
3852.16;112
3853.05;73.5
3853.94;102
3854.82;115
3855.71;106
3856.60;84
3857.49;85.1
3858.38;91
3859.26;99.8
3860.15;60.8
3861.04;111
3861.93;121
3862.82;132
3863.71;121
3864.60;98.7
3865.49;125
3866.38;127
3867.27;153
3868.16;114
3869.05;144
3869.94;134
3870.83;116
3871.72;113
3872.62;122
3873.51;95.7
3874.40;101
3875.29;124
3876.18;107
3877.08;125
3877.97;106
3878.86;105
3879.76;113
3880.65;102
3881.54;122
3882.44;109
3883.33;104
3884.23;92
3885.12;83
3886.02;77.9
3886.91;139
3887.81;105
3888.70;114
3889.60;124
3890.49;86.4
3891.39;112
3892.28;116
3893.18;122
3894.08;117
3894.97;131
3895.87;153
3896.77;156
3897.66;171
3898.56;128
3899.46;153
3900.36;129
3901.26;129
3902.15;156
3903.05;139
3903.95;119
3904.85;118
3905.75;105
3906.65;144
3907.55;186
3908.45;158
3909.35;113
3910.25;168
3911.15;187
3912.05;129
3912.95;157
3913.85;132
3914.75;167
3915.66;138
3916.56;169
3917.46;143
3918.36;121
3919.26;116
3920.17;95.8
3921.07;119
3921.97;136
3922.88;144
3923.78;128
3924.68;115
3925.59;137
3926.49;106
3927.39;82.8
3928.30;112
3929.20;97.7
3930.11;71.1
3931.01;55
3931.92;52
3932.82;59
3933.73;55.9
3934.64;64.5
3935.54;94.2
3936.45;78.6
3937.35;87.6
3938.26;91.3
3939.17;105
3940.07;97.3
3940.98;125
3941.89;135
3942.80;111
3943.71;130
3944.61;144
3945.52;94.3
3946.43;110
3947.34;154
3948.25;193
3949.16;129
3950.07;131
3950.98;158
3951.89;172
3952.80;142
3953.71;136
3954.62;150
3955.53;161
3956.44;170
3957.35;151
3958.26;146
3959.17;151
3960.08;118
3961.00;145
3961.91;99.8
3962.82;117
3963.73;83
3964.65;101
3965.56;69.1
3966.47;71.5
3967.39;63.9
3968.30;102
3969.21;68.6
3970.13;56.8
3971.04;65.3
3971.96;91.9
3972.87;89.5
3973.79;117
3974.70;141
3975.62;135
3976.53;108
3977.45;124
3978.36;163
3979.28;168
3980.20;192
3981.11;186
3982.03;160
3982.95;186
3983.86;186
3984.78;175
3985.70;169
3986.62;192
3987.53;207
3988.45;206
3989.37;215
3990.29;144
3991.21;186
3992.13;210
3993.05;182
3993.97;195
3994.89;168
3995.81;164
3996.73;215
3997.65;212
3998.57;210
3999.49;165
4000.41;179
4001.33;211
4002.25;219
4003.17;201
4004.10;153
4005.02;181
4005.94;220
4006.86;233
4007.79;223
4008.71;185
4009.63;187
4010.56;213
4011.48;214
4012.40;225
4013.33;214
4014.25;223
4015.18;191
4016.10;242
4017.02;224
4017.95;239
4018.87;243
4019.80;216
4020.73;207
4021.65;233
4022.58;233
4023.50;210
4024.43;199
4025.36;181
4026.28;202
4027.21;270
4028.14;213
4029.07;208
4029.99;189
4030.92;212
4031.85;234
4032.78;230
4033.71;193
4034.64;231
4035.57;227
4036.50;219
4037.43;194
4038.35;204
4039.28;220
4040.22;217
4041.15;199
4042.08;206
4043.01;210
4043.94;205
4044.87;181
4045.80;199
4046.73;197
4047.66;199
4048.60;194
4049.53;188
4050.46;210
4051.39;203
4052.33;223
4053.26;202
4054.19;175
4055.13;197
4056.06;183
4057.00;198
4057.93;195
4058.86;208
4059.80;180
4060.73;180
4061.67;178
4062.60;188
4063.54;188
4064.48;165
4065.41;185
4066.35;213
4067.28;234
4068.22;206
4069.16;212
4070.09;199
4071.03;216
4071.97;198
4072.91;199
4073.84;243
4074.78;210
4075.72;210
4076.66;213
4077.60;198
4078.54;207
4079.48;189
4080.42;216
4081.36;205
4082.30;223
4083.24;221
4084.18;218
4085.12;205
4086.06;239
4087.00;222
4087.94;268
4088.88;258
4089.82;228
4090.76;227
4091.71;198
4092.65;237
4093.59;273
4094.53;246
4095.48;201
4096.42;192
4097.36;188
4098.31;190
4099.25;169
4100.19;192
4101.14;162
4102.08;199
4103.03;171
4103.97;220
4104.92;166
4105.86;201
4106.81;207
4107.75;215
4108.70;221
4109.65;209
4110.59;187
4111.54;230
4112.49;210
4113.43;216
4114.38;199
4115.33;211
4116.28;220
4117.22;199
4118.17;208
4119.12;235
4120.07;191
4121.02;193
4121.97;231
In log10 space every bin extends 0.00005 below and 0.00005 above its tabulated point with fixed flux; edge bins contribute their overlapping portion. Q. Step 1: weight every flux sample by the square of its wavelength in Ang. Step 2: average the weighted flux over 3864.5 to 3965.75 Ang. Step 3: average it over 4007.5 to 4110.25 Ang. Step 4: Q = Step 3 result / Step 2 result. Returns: 1.83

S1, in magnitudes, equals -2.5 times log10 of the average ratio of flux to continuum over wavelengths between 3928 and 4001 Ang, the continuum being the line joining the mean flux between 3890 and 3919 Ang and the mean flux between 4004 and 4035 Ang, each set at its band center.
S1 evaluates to 0.32 mag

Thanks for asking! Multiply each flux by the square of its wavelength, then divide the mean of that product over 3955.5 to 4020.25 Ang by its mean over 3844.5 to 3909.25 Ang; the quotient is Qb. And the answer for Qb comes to 1.53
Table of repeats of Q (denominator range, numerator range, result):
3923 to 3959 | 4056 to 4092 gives 1.91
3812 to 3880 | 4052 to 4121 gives 2.35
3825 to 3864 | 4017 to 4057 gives 2.51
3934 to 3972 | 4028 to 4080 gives 1.84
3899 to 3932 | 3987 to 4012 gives 1.59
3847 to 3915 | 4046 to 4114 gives 1.91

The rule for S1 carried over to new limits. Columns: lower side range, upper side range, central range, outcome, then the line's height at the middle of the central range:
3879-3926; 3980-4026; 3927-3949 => 0.474 mag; 154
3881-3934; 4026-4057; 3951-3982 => 0.272 mag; 160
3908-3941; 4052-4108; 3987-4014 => -0.241 mag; 159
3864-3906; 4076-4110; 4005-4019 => -0.228 mag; 176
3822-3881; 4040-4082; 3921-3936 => 0.391 mag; 137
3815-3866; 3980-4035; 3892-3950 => 0.171 mag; 146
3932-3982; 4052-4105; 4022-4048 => -0.203 mag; 175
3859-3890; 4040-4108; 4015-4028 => -0.221 mag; 181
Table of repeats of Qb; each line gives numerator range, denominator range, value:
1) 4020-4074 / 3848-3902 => 1.97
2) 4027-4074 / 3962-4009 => 1.33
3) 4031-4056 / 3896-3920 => 1.54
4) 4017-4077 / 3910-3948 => 1.91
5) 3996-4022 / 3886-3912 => 1.65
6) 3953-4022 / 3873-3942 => 1.49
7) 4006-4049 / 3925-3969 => 1.97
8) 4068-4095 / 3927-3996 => 1.81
